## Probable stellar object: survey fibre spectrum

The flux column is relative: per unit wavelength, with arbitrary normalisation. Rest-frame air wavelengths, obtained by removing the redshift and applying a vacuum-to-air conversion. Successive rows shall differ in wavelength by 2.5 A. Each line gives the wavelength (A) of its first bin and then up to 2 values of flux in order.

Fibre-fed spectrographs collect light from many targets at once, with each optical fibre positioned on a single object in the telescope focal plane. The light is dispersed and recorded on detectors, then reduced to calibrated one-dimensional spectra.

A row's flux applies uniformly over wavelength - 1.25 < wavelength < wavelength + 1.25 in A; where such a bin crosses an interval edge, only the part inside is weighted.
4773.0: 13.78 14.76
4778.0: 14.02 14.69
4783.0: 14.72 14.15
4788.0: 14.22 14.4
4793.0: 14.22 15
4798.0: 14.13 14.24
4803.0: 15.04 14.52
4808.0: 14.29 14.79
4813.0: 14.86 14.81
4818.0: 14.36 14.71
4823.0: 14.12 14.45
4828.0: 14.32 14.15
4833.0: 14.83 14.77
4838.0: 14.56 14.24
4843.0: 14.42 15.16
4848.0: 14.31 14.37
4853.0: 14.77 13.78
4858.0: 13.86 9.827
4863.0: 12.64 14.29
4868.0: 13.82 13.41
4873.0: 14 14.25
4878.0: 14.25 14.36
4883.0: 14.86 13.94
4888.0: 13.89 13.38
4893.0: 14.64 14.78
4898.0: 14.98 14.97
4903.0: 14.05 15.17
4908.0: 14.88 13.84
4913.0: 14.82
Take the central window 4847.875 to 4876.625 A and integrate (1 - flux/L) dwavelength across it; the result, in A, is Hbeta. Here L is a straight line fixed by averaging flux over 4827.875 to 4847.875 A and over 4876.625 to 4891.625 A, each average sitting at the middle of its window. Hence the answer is 1.5 A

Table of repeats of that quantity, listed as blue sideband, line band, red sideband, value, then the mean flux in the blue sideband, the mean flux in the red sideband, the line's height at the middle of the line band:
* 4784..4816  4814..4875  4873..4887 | 1.28 A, 14.5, 14.3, 14.4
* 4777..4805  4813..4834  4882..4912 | -0.06 A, 14.4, 14.4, 14.4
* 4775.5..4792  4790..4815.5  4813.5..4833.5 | -0.24 A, 14.4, 14.5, 14.4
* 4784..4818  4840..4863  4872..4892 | 0.79 A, 14.5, 14.1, 14.3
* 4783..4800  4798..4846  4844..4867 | -1.70 A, 14.4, 13.7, 14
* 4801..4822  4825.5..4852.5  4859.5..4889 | -0.58 A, 14.7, 13.7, 14.2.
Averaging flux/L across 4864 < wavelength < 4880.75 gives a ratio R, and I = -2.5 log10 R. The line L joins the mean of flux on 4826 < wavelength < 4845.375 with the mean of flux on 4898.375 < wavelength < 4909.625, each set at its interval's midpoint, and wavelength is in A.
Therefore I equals 0.05 mag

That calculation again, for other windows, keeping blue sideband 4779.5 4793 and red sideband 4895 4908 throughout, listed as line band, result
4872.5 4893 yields 0.04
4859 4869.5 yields 0.16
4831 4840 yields 0.00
